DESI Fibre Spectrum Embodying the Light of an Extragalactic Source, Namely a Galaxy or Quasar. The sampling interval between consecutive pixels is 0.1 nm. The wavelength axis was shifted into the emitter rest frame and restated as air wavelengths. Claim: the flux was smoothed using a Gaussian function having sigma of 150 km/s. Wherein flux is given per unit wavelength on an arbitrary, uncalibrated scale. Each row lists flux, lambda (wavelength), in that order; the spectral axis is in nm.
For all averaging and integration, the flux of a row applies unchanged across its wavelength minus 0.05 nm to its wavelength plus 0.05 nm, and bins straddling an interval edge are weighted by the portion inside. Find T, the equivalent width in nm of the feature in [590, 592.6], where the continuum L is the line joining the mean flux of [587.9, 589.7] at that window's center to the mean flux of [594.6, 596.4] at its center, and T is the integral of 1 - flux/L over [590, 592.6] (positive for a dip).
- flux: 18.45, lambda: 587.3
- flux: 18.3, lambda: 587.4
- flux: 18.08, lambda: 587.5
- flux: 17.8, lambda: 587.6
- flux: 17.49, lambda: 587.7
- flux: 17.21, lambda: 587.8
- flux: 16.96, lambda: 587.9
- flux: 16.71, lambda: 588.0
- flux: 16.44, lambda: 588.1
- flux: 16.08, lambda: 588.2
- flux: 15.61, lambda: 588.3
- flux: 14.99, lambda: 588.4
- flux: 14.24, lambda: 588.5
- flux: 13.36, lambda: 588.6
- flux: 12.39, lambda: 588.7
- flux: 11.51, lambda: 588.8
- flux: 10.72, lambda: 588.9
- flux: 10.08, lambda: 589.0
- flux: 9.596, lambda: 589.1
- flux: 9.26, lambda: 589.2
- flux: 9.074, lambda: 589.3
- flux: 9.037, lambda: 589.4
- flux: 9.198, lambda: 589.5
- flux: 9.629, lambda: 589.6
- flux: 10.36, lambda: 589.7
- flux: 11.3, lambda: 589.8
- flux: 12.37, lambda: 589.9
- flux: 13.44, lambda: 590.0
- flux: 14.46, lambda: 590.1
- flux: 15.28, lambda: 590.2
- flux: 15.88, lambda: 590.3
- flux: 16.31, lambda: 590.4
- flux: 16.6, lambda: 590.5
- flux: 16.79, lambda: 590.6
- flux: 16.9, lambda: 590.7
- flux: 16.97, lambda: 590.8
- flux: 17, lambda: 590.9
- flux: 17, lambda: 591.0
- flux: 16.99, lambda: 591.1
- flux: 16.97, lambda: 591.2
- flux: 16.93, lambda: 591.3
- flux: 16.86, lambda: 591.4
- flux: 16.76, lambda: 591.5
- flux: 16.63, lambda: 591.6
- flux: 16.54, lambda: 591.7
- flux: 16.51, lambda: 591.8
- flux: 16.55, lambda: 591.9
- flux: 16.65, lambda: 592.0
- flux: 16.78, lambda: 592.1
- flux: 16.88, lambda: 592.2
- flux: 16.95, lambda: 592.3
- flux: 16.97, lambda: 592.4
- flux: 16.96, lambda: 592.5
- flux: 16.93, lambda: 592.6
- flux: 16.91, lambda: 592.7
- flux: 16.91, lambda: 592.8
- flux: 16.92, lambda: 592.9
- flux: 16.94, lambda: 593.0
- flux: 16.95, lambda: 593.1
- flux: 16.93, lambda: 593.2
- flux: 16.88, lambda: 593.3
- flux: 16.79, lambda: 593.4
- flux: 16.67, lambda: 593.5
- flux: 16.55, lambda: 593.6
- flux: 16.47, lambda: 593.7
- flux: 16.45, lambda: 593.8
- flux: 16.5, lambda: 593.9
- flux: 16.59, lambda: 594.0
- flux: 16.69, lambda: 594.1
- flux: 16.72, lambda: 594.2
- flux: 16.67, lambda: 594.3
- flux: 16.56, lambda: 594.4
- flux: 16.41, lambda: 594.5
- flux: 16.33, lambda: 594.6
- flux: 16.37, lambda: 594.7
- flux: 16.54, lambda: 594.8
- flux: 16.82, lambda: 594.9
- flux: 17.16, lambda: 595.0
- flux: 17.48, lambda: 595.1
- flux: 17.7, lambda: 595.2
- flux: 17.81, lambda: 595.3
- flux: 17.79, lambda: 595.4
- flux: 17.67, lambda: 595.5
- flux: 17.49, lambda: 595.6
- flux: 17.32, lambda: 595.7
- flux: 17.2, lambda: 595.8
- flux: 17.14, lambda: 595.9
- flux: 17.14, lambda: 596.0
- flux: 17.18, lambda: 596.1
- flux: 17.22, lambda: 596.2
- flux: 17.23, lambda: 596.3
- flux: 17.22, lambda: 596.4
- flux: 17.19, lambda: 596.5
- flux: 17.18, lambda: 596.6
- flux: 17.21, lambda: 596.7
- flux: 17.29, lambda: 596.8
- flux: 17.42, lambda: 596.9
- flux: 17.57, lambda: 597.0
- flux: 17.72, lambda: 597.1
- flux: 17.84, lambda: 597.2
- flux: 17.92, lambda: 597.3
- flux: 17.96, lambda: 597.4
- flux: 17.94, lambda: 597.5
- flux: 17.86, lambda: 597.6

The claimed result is -0.44 nm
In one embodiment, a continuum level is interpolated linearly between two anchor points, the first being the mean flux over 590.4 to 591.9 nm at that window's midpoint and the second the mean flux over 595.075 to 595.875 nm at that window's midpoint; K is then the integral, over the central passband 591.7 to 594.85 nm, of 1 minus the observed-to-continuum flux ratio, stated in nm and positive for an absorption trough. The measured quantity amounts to 0.08 nm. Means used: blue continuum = 16.8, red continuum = 17.5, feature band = 16.7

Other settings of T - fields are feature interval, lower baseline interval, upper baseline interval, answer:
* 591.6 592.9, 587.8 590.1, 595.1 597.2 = -0.18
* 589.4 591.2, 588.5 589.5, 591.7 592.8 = -0.16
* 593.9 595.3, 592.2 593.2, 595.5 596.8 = 0.03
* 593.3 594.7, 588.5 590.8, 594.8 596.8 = -0.06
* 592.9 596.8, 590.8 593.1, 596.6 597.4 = 0.06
